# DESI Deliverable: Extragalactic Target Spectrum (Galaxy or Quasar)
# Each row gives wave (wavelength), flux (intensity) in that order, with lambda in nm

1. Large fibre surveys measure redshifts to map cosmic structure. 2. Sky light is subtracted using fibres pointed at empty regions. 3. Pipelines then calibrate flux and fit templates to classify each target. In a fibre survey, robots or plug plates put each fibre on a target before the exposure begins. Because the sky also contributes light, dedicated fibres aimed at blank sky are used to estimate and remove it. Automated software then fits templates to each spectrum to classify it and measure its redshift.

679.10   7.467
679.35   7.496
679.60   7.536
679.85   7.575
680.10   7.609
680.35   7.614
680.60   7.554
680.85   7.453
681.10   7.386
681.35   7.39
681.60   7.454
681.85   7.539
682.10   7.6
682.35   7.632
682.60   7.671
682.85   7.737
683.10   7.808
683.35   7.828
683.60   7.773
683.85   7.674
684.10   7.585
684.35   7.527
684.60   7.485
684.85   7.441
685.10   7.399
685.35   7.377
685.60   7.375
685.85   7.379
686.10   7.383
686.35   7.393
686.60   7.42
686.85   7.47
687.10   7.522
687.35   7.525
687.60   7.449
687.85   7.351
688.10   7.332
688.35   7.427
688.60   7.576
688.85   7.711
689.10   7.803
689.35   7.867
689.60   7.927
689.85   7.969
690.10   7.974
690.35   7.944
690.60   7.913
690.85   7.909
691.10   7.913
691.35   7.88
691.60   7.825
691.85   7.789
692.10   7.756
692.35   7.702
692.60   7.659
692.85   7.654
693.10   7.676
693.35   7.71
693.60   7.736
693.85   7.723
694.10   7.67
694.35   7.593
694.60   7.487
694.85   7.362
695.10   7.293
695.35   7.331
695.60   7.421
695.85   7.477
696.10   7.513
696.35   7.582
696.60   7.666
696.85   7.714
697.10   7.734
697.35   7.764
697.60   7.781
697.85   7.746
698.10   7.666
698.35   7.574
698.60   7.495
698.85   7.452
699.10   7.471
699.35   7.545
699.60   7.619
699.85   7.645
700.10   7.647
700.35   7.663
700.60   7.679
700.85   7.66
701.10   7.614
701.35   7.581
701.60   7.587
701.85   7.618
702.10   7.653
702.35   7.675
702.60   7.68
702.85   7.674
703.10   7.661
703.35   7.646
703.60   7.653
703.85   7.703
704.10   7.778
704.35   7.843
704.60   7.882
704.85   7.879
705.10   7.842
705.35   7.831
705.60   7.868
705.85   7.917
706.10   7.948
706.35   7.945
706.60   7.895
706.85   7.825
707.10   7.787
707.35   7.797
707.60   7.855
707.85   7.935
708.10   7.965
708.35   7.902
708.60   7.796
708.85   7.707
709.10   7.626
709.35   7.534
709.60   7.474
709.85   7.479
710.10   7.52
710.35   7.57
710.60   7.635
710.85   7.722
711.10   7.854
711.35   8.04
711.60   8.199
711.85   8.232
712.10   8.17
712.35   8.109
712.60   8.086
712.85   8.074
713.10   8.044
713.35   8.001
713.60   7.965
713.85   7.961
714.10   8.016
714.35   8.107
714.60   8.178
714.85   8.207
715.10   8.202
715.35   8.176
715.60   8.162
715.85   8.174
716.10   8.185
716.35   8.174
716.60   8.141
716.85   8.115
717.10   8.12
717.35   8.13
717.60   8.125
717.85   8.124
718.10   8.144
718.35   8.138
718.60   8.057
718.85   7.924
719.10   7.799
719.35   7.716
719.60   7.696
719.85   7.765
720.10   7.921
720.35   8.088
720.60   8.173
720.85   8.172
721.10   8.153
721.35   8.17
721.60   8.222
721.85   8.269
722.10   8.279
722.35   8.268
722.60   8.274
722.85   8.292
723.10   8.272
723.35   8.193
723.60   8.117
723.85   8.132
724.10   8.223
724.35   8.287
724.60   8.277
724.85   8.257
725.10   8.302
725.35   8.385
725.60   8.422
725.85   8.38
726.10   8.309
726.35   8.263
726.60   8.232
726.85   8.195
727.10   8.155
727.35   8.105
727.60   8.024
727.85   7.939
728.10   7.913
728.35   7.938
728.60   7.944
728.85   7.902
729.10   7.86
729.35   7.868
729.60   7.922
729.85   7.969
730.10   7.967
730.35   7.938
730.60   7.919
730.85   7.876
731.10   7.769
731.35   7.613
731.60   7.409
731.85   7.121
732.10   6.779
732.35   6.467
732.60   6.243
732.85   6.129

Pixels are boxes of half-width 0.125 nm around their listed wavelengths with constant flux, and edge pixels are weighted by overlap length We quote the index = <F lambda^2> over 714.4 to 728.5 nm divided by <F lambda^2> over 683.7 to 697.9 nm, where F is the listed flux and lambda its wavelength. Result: 1.17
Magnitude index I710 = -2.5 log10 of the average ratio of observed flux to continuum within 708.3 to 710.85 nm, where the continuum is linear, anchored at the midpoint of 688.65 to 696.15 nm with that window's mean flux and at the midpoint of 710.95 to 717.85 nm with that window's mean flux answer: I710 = 0.06 mag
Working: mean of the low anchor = 7.71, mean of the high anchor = 8.11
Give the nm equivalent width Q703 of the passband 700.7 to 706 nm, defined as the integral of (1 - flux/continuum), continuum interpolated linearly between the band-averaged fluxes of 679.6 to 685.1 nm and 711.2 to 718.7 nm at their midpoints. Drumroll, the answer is 0.13 nm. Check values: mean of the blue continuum 7.58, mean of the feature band 7.73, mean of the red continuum 8.12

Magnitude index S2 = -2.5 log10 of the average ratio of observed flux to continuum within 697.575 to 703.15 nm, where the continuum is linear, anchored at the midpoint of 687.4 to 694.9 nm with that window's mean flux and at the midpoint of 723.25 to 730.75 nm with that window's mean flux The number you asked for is 0.03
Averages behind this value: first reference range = 7.71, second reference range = 8.11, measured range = 7.62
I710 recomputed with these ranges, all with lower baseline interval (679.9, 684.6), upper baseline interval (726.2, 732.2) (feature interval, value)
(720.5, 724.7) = -0.05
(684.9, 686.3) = 0.03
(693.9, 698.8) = 0.02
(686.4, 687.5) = 0.02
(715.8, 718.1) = -0.05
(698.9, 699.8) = 0.02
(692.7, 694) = -0.01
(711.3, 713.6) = -0.05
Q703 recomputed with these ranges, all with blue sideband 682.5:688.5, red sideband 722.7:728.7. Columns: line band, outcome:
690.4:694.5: -0.069 nm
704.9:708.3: -0.004 nm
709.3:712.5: 0.050 nm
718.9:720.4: 0.049 nm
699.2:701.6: 0.043 nm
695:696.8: 0.049 nm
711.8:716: -0.061 nm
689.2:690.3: -0.050 nm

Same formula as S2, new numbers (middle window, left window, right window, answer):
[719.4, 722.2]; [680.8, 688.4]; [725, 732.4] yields -0.03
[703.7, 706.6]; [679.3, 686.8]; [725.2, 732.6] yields -0.02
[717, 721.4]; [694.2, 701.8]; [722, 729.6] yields 0.00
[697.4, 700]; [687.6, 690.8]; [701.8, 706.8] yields 0.02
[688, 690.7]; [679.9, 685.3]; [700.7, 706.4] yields -0.02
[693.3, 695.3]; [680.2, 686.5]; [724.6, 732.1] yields 0.01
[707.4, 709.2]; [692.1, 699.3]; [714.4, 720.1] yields 0.01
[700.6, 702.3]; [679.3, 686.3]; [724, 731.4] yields 0.02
